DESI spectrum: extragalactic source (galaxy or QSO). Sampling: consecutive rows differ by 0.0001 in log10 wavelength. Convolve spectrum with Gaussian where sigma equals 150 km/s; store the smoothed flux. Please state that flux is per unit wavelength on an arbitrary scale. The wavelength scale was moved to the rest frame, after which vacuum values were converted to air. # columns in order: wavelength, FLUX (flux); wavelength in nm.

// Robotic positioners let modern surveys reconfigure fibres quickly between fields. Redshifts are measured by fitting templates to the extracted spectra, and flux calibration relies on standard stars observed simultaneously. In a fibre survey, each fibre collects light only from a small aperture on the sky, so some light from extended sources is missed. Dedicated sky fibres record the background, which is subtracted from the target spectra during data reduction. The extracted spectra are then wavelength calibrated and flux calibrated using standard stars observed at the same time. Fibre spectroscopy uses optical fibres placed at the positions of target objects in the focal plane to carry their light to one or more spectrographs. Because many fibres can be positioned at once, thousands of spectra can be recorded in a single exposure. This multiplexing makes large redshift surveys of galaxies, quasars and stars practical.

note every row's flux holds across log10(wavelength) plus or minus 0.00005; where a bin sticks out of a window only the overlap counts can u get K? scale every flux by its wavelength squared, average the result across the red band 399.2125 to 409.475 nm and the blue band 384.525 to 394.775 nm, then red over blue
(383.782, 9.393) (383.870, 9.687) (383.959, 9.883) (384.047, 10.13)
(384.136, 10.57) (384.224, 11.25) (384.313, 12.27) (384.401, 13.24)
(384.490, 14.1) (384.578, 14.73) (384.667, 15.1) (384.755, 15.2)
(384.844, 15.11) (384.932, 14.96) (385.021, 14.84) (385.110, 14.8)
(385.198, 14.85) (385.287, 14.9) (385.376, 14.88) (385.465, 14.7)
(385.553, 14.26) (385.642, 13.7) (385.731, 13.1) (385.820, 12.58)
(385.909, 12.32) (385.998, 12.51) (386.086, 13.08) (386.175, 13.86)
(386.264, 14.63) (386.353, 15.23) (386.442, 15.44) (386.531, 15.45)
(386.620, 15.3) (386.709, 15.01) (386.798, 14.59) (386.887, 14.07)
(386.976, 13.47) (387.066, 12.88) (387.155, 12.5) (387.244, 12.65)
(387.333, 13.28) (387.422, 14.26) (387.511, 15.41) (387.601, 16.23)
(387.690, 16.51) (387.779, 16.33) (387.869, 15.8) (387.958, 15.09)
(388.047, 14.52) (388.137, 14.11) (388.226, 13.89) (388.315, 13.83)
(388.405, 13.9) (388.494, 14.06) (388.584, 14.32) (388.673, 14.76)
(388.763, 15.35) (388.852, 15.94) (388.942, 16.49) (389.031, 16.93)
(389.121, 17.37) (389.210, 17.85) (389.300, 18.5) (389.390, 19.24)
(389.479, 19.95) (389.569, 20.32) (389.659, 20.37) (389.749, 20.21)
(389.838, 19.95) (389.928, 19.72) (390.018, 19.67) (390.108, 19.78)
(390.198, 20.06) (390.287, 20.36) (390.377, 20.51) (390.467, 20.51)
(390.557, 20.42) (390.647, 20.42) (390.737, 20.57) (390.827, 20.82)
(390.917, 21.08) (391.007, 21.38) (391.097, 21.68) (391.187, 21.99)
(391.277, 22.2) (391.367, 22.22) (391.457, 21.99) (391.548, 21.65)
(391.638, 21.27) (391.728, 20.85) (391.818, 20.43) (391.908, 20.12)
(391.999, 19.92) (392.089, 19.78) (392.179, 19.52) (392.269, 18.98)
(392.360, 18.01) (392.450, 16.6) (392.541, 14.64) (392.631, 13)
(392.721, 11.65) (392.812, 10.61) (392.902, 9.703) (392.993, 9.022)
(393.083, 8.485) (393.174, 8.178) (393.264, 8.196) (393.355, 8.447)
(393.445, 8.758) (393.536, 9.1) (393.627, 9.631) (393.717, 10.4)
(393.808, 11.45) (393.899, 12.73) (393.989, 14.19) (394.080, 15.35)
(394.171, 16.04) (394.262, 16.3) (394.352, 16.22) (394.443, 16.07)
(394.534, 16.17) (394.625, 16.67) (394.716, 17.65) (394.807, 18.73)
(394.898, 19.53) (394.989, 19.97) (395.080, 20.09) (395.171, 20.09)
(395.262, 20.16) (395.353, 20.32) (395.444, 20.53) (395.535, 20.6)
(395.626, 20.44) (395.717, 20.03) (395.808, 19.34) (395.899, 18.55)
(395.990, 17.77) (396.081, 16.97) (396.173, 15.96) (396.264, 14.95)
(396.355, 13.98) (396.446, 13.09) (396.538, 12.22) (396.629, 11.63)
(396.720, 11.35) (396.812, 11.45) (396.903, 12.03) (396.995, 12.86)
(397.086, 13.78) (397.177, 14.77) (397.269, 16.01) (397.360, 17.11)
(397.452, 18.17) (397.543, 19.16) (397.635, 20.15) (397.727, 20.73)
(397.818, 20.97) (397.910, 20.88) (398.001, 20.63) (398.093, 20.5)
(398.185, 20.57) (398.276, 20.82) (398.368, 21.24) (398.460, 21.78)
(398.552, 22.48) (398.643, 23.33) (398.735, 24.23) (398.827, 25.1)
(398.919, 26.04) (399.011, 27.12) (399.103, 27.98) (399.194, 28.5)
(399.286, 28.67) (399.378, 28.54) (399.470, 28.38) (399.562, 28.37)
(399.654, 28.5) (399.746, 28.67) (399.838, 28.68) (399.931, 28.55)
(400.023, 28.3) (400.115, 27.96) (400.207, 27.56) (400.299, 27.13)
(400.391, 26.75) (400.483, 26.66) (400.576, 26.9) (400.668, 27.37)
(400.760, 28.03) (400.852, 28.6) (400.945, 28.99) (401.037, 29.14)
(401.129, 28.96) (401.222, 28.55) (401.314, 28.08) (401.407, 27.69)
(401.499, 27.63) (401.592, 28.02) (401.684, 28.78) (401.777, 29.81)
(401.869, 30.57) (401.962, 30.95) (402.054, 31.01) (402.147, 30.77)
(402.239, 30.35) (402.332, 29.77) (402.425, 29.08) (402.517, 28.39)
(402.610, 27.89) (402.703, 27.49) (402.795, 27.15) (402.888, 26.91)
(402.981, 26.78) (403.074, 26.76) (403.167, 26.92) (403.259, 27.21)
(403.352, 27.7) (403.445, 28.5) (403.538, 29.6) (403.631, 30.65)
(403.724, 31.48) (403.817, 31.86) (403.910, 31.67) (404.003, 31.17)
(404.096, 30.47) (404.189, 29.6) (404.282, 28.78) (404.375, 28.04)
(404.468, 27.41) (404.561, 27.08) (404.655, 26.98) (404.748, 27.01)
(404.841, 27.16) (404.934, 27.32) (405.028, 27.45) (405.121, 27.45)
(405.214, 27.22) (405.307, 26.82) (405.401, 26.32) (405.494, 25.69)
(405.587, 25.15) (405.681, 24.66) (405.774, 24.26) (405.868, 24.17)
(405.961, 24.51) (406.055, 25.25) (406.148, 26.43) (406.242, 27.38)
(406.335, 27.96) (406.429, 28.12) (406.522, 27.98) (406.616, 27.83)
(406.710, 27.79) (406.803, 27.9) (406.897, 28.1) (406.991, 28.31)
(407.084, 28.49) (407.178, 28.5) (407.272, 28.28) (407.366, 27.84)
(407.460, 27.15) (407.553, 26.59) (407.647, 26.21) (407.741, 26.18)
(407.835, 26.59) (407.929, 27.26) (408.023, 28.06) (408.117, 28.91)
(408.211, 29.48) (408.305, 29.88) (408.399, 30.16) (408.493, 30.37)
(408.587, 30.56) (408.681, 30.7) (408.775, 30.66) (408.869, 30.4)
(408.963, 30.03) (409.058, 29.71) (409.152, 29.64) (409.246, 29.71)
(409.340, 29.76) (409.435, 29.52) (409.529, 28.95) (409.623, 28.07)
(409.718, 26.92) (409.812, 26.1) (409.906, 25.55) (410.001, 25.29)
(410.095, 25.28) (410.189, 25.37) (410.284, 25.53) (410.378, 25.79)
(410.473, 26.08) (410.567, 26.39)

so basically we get 1.91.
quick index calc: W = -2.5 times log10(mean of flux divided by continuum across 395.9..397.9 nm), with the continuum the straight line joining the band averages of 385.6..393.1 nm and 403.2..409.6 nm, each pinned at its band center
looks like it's 0.36 mag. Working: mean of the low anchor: 16.8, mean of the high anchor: 28.2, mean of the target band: 15.6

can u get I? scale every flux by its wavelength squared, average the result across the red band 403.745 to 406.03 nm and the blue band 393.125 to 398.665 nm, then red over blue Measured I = 1.7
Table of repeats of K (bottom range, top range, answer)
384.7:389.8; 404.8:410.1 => 2.02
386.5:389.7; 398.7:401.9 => 1.91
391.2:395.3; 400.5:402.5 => 1.91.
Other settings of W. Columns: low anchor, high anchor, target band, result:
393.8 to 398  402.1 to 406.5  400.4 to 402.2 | -0.20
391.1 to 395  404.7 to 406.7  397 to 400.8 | -0.15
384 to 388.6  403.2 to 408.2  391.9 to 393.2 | 0.26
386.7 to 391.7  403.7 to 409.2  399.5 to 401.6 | -0.15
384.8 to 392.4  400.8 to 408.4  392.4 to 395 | 0.49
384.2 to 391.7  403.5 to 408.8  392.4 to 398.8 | 0.31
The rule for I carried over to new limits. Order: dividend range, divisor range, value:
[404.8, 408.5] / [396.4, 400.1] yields 1.33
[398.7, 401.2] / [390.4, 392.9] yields 1.51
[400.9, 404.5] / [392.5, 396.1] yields 2.01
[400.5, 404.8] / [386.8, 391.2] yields 1.78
